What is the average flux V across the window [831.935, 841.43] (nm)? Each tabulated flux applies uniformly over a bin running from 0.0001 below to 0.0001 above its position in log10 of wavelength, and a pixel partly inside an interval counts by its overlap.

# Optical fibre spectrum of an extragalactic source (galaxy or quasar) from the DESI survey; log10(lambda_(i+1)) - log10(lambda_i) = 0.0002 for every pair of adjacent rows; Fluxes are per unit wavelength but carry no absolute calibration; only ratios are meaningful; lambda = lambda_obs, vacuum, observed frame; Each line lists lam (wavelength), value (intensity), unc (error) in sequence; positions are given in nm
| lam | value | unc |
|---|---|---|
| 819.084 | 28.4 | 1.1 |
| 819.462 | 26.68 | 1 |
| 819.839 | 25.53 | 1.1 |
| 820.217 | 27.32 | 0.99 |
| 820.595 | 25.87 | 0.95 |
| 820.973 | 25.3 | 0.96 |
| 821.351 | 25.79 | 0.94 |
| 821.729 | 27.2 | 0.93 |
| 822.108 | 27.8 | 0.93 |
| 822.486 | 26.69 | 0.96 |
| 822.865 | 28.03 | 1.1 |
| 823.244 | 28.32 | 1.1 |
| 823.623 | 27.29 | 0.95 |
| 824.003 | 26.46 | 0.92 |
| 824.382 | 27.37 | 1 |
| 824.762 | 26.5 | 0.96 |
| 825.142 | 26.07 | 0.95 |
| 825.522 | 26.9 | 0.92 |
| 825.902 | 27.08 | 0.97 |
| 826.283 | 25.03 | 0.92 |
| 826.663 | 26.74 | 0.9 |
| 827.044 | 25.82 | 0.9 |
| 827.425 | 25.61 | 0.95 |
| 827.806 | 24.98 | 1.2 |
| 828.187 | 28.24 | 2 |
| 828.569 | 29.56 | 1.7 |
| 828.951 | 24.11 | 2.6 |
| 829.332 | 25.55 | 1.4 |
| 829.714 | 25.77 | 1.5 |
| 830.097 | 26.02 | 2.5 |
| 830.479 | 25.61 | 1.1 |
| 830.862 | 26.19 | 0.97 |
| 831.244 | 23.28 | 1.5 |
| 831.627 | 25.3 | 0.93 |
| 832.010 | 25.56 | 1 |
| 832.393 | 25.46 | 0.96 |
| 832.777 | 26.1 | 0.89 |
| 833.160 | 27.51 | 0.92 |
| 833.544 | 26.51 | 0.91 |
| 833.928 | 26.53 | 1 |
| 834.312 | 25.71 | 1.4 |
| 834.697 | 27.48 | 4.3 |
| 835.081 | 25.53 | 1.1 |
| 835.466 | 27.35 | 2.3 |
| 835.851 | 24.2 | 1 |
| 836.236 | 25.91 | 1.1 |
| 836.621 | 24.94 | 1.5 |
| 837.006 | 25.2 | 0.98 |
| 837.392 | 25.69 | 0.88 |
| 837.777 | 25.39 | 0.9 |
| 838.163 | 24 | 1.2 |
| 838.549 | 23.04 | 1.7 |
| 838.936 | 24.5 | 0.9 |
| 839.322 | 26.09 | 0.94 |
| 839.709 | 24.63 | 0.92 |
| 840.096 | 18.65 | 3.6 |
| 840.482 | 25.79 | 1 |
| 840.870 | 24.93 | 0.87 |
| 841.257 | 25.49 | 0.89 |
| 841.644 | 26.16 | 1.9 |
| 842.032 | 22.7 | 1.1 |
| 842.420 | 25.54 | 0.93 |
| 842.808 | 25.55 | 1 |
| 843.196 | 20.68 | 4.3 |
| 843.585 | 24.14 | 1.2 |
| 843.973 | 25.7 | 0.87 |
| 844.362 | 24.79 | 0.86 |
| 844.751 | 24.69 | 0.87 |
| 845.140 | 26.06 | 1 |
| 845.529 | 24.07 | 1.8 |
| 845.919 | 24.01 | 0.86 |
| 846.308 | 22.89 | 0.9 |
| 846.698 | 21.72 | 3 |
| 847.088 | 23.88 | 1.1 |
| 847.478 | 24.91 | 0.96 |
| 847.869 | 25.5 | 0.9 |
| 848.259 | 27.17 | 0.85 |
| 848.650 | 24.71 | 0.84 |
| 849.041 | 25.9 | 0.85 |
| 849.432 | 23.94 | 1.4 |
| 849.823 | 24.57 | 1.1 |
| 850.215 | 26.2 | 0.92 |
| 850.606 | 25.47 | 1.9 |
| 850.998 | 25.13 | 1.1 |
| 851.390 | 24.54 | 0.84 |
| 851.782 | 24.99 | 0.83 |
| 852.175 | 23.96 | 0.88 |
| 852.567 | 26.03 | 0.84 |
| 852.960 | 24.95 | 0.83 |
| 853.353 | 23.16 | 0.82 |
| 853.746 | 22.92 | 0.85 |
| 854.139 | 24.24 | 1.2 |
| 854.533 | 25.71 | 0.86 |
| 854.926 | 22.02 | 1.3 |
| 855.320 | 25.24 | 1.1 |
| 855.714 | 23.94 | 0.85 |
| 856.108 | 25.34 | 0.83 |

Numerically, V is 25.3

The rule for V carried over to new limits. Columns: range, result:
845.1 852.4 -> 24.7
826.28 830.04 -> 26.2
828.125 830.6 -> 26.3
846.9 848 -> 24.7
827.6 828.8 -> 27.4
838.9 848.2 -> 24.3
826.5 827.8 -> 25.9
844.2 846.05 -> 24.7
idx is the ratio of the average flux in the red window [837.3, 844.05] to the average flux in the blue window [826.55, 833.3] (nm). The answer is 0.94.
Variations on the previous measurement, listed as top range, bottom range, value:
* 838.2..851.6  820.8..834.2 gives 0.93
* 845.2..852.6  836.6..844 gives 1.01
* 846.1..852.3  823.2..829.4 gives 0.93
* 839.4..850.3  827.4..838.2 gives 0.95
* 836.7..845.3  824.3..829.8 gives 0.93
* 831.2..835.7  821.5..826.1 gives 0.96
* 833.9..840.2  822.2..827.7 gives 0.94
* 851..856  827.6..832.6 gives 0.94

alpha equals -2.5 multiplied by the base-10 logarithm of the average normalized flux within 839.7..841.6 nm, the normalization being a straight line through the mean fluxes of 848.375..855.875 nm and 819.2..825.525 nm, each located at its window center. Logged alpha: 0.06 mag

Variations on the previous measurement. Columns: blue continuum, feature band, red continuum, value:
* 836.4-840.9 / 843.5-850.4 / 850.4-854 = -0.01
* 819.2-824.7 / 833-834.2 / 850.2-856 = -0.03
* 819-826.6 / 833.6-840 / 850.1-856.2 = 0.02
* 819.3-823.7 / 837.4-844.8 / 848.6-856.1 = 0.05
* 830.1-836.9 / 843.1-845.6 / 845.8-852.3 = 0.03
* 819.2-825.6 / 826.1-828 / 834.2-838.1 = 0.03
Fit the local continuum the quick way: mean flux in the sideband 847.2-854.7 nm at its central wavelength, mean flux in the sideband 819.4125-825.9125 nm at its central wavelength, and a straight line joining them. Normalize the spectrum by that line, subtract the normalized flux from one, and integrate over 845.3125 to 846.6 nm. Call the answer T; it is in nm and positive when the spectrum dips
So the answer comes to 0.09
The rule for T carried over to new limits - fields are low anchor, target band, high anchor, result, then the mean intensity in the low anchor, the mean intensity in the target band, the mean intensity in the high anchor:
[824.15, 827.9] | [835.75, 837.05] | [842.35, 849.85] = 0.01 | 26.2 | 25.1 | 24.5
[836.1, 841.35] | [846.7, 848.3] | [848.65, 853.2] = 0.01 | 24.6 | 24.8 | 25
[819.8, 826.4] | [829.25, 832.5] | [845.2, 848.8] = 0.07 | 26.7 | 25.4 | 24.4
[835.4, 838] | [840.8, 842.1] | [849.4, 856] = 0.01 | 25.4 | 25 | 24.6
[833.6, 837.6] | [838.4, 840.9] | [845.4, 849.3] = 0.15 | 25.9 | 23.9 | 24.5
